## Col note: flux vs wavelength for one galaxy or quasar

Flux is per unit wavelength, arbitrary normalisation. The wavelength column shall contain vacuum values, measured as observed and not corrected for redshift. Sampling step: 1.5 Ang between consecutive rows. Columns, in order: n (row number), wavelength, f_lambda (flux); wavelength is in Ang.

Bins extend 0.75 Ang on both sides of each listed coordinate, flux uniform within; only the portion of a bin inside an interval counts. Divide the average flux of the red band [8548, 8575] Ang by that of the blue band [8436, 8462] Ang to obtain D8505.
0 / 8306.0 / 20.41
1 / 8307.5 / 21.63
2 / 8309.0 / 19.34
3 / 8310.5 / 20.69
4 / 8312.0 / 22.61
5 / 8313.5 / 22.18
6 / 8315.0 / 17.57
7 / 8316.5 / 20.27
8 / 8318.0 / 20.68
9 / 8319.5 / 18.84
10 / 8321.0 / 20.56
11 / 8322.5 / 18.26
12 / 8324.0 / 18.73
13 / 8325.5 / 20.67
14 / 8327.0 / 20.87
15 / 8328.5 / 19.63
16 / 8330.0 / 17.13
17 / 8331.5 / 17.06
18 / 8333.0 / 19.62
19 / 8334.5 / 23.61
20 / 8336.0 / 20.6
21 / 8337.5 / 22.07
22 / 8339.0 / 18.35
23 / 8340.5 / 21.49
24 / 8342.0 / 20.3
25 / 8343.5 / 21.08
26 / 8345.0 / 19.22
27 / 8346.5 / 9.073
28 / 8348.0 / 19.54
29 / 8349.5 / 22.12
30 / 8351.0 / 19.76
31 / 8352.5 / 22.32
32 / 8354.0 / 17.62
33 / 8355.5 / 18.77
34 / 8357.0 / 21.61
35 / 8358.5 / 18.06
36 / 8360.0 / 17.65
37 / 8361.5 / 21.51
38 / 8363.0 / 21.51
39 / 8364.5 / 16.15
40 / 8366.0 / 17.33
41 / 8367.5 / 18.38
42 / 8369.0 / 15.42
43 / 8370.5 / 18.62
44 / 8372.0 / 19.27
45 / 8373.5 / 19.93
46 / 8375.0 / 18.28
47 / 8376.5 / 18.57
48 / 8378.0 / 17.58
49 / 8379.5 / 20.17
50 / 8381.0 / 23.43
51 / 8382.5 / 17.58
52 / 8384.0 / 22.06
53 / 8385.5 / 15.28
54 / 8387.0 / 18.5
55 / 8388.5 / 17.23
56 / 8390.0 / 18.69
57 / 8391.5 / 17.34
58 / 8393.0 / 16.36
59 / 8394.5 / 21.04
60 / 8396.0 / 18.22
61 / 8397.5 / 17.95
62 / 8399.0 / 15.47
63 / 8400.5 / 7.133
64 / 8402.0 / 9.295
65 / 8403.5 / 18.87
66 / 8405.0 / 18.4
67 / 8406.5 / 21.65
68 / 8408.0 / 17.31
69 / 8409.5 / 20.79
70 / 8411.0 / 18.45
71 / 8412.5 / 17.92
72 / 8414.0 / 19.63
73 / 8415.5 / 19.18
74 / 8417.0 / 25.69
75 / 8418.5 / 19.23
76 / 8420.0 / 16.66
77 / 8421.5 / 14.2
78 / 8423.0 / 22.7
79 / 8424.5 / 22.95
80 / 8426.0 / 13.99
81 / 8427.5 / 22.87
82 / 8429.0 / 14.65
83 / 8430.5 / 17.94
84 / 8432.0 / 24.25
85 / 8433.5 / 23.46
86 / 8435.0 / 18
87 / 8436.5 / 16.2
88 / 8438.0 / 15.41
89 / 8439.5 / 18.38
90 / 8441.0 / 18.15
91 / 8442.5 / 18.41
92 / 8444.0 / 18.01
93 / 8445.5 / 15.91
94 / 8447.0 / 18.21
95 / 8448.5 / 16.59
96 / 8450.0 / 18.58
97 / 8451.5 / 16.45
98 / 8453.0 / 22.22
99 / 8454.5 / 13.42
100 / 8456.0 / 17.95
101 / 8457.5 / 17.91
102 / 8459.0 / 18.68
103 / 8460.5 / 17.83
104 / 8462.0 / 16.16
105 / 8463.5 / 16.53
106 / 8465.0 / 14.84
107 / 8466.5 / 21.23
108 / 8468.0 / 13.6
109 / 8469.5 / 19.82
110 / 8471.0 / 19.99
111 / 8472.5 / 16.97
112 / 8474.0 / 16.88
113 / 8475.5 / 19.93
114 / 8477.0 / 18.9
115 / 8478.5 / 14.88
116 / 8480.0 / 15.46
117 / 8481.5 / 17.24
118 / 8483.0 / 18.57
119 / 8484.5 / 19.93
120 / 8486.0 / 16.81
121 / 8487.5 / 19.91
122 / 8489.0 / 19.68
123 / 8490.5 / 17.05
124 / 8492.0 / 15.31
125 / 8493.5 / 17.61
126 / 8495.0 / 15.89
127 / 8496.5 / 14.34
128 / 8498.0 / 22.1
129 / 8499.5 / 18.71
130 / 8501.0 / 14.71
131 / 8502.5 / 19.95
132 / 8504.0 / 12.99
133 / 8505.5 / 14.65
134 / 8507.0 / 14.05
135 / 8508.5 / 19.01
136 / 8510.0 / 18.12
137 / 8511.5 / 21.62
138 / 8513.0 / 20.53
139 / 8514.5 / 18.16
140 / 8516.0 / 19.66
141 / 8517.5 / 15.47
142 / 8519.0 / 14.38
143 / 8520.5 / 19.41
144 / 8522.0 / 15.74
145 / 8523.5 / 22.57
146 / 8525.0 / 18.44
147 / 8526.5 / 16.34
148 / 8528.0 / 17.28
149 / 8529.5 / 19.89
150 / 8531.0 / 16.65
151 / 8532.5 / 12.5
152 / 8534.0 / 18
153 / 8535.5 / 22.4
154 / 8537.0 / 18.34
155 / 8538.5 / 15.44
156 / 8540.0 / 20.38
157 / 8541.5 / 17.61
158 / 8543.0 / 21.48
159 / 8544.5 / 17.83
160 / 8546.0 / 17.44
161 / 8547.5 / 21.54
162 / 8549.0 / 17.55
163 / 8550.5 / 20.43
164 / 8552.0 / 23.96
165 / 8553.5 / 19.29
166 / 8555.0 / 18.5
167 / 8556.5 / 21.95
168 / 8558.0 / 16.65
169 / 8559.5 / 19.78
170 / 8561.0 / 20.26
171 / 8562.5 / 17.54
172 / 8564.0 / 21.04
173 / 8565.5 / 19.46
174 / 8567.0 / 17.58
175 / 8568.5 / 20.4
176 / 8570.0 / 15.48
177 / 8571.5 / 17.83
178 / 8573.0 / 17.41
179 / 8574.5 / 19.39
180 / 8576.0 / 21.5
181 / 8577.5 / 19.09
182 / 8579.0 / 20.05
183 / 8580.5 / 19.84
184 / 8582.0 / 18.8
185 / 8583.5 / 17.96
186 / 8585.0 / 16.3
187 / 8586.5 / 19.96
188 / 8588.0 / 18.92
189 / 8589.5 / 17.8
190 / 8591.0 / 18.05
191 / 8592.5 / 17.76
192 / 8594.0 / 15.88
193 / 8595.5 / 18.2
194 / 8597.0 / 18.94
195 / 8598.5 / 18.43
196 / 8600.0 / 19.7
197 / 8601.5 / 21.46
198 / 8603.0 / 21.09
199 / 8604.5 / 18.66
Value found 1.09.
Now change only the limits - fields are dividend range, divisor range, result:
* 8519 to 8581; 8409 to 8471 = 1.02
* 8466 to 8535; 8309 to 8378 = 0.91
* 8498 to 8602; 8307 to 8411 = 0.98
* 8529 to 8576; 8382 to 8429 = 1.04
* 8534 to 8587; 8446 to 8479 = 1.09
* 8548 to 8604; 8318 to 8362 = 0.98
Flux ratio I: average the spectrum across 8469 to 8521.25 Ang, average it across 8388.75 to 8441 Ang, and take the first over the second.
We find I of 0.97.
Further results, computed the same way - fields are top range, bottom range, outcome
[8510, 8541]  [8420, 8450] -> 0.99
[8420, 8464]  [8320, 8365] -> 0.93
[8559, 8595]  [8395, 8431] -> 1.04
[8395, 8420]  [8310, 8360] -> 0.91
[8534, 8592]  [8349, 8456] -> 1.03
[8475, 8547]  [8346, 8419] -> 0.96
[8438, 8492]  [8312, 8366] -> 0.90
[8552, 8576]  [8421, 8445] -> 1.02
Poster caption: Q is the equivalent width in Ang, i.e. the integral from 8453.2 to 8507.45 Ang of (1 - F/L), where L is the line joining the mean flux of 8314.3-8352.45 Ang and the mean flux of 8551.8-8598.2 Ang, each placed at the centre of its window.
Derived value 5.1 Ang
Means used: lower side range 19.5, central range 17.3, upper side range 18.8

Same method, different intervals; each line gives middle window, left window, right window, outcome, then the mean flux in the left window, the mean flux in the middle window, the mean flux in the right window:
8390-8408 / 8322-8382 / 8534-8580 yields 2.45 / 19.3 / 16.6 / 19.2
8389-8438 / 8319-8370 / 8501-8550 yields 1.24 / 19.3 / 18.3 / 17.9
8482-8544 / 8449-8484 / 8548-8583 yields 1.83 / 17.6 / 17.8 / 19.3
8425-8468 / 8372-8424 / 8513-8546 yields 0.74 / 18.3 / 17.9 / 18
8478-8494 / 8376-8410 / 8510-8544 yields 0.52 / 17.8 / 17.5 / 18.3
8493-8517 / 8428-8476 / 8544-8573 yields 1.19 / 17.9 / 17.6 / 19.2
